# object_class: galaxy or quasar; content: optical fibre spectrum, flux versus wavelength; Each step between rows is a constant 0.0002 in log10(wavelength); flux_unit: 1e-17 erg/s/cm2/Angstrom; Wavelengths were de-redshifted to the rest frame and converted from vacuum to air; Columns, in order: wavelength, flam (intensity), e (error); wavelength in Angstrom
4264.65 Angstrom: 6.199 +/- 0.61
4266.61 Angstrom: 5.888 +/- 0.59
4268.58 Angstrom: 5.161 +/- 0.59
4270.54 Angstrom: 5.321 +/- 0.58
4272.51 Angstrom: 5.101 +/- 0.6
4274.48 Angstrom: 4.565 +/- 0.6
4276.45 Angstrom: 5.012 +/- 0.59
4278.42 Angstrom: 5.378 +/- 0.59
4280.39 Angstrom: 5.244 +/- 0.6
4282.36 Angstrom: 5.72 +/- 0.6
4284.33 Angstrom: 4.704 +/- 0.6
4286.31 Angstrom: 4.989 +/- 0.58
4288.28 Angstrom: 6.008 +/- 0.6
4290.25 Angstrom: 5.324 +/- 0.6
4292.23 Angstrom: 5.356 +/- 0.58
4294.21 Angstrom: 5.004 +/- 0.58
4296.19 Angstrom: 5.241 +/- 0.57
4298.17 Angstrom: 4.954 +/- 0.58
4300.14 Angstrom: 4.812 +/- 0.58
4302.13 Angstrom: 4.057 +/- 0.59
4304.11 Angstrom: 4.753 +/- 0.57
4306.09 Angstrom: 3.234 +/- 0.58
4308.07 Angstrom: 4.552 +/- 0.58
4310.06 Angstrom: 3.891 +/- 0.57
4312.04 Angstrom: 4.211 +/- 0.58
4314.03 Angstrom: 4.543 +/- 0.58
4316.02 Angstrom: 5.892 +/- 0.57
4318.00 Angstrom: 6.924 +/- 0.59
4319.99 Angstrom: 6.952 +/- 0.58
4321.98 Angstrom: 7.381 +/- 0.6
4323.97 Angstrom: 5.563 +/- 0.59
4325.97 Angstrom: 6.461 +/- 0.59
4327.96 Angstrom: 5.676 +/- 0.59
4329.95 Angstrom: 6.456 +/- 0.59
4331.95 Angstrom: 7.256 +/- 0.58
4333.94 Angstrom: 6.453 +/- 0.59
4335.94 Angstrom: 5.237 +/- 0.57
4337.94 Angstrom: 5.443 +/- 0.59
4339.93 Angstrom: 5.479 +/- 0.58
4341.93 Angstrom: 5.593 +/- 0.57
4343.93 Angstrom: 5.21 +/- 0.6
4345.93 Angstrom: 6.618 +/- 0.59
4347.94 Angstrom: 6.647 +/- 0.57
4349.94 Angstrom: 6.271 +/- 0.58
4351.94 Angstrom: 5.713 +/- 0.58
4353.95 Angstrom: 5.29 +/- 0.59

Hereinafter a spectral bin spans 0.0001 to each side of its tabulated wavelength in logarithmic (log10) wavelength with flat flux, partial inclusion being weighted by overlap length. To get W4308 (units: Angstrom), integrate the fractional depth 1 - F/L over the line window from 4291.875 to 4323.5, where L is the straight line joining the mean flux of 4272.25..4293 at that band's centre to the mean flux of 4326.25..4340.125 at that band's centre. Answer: 3.0 Angstrom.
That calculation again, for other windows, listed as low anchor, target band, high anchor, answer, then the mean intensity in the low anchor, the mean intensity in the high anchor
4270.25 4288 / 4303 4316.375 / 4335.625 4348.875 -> 2.7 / 5.14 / 5.77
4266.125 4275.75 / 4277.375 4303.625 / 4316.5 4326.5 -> 2.7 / 5.16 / 6.63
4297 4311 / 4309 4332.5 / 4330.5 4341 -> -3.0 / 4.34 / 5.99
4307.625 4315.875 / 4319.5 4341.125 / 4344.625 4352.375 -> -3.4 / 4.44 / 6.31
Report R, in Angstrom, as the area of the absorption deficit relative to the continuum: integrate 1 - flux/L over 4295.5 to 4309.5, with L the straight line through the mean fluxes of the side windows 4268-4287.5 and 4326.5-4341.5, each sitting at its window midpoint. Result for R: 2.6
